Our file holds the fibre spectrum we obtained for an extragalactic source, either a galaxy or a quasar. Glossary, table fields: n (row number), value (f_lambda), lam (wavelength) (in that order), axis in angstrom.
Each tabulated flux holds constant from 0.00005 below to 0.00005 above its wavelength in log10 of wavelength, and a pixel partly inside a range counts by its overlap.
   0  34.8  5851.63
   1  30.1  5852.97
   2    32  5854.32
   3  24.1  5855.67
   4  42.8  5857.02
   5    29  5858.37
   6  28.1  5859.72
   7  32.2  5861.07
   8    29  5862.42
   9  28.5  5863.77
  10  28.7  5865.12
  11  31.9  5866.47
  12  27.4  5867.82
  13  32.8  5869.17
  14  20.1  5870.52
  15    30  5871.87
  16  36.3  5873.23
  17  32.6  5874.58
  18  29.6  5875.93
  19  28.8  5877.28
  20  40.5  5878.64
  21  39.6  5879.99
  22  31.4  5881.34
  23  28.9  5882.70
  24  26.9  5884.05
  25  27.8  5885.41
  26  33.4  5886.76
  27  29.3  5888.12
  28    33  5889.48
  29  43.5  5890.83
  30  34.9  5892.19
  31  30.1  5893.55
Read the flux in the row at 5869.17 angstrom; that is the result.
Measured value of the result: 32.8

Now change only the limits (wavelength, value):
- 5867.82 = 27.4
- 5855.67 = 24.1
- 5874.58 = 32.6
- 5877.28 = 28.8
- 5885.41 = 27.8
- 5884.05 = 26.9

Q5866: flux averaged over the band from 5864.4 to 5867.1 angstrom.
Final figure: 30.3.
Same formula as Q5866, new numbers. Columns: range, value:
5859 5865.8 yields 29.3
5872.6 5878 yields 31.9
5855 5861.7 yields 31.2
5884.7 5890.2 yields 31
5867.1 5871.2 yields 26.9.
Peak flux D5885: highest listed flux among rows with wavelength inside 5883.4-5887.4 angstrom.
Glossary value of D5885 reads 33.4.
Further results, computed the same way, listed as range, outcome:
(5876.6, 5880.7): 40.5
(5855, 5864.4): 42.8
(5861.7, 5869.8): 32.8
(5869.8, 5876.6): 36.3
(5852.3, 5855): 32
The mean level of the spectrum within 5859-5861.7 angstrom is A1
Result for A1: 30.1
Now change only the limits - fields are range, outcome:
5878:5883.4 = 35.1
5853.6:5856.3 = 28.1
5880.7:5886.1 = 28.7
